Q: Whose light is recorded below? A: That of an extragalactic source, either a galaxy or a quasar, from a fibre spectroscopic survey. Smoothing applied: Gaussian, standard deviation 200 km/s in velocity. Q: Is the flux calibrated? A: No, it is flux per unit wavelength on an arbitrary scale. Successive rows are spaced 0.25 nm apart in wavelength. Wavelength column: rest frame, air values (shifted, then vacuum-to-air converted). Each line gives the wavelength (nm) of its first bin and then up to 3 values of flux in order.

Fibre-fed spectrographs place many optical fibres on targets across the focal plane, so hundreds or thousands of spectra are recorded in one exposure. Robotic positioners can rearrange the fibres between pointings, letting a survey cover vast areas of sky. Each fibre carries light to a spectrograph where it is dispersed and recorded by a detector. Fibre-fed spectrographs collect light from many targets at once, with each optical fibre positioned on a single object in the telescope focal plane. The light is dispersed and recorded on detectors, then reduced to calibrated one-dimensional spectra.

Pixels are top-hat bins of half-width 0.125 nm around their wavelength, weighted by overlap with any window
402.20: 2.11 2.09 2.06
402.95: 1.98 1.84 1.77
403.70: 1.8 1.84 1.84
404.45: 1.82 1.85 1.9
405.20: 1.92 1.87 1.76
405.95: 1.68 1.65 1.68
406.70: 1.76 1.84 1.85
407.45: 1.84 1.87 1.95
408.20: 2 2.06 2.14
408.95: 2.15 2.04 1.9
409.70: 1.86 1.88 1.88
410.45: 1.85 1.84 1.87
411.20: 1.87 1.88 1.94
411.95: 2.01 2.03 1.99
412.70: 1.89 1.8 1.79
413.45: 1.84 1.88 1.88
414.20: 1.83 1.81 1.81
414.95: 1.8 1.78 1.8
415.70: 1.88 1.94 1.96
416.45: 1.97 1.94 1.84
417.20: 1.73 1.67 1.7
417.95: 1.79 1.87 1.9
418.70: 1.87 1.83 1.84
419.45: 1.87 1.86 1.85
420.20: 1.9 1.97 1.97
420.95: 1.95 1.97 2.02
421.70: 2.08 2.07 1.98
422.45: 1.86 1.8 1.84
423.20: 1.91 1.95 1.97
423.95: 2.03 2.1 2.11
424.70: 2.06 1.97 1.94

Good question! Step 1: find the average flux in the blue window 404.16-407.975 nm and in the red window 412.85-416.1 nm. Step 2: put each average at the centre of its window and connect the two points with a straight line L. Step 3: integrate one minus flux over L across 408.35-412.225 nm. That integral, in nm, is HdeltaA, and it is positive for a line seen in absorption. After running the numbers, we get -0.26 nm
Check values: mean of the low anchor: 1.81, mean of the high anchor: 1.84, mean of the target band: 1.95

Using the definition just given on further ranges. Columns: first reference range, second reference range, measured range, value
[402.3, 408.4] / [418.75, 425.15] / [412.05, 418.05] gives 0.19 nm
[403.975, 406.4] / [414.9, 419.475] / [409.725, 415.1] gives -0.14 nm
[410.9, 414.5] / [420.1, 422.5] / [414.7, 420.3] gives 0.28 nm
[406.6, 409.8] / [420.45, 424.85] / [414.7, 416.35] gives 0.09 nm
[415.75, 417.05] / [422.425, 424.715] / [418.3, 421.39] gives 0.07 nm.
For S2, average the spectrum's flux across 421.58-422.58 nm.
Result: 2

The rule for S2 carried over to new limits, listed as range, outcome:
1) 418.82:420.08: 1.85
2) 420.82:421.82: 2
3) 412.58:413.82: 1.84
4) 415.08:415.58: 1.79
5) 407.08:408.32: 1.9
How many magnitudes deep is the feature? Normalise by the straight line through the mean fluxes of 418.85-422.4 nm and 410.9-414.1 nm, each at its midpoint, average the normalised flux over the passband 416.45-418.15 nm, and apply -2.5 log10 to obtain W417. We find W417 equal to 0.07 mag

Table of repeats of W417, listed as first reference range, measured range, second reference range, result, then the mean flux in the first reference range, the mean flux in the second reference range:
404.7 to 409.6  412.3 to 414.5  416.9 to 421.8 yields 0.01 mag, 1.89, 1.87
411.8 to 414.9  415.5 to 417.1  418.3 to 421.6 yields -0.01 mag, 1.88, 1.91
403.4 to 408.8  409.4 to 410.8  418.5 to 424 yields 0.00 mag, 1.85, 1.93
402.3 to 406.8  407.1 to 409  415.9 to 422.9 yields -0.07 mag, 1.84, 1.89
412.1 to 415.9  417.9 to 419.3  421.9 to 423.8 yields 0.02 mag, 1.85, 1.92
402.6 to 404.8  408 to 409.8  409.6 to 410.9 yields -0.09 mag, 1.86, 1.86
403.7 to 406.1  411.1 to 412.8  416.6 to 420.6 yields -0.06 mag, 1.83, 1.84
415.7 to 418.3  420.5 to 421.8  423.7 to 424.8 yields -0.01 mag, 1.84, 2.06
